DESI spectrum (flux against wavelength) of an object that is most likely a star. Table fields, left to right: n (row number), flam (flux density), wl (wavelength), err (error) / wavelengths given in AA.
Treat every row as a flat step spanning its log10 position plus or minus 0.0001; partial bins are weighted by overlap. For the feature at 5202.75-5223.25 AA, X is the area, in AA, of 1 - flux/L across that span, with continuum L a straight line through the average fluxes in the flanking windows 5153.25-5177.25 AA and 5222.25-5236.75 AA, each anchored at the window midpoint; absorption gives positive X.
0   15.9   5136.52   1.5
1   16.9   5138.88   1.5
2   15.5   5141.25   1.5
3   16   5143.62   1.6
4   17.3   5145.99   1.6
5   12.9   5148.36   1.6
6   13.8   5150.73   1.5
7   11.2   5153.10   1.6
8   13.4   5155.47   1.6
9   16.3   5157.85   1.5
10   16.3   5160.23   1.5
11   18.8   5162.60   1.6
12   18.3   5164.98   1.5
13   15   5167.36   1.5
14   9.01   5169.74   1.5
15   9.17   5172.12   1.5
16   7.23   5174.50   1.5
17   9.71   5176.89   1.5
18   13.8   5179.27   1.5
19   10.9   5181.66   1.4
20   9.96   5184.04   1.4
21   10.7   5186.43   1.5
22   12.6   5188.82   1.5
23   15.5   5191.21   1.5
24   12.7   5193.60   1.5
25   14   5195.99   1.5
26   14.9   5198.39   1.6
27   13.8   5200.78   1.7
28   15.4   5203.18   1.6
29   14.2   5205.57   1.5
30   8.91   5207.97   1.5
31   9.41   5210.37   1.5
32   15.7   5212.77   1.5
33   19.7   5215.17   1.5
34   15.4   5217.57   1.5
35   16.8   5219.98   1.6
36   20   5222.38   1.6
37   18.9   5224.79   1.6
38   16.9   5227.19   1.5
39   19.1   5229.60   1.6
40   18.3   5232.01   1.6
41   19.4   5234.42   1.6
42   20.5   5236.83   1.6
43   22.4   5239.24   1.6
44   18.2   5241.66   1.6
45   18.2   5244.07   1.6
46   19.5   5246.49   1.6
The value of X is 2.9 AA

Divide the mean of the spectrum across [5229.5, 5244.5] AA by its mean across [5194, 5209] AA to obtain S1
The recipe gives 1.44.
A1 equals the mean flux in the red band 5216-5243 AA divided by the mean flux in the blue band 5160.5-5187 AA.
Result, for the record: 1.53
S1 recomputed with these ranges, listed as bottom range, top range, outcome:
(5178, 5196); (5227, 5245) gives 1.55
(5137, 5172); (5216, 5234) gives 1.21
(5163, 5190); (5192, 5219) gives 1.20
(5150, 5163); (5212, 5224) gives 1.19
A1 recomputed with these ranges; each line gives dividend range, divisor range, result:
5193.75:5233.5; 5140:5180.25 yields 1.14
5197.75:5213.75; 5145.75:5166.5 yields 0.86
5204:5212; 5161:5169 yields 0.67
